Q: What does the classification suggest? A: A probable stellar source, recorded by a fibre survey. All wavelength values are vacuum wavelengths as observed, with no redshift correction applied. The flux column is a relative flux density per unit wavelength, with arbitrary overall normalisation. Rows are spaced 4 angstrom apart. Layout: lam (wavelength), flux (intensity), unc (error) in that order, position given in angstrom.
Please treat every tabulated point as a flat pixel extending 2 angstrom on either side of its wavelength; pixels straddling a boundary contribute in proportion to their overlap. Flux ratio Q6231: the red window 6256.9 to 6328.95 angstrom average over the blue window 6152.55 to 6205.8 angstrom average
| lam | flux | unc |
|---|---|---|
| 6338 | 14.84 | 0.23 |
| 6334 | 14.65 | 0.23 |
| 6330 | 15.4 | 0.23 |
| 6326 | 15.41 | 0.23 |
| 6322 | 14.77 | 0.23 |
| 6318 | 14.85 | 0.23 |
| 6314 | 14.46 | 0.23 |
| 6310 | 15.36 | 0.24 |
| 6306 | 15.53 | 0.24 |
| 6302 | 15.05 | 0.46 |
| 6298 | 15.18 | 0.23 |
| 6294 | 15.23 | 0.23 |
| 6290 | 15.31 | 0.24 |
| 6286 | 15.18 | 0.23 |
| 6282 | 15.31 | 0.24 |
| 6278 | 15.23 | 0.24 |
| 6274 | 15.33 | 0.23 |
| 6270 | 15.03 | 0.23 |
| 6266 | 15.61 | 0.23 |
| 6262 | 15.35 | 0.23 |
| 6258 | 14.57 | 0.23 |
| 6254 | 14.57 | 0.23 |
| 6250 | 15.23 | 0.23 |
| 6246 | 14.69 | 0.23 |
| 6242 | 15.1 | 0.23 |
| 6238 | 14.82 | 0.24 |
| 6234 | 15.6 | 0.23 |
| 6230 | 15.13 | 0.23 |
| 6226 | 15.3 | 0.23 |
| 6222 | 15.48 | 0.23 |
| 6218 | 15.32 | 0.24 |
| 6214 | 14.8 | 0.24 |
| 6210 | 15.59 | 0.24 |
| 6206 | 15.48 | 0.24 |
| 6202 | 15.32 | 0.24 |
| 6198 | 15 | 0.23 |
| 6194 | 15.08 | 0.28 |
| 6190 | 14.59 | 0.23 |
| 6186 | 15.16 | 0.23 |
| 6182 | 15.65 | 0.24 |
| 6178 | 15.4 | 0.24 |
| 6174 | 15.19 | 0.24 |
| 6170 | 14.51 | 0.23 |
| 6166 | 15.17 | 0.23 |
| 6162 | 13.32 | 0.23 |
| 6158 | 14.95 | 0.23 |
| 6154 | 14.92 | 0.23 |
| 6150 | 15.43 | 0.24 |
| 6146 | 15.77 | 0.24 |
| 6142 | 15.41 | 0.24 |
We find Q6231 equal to 1.01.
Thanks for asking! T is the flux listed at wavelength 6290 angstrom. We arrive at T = 15.31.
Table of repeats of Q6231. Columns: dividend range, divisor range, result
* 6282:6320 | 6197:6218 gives 0.99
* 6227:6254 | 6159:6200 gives 1.01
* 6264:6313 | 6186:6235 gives 1.00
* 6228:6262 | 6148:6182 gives 1.01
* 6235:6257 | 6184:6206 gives 0.99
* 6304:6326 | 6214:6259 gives 1.00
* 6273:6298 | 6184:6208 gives 1.01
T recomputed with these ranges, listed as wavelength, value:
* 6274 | 15.33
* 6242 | 15.1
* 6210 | 15.59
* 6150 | 15.43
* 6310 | 15.36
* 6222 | 15.48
